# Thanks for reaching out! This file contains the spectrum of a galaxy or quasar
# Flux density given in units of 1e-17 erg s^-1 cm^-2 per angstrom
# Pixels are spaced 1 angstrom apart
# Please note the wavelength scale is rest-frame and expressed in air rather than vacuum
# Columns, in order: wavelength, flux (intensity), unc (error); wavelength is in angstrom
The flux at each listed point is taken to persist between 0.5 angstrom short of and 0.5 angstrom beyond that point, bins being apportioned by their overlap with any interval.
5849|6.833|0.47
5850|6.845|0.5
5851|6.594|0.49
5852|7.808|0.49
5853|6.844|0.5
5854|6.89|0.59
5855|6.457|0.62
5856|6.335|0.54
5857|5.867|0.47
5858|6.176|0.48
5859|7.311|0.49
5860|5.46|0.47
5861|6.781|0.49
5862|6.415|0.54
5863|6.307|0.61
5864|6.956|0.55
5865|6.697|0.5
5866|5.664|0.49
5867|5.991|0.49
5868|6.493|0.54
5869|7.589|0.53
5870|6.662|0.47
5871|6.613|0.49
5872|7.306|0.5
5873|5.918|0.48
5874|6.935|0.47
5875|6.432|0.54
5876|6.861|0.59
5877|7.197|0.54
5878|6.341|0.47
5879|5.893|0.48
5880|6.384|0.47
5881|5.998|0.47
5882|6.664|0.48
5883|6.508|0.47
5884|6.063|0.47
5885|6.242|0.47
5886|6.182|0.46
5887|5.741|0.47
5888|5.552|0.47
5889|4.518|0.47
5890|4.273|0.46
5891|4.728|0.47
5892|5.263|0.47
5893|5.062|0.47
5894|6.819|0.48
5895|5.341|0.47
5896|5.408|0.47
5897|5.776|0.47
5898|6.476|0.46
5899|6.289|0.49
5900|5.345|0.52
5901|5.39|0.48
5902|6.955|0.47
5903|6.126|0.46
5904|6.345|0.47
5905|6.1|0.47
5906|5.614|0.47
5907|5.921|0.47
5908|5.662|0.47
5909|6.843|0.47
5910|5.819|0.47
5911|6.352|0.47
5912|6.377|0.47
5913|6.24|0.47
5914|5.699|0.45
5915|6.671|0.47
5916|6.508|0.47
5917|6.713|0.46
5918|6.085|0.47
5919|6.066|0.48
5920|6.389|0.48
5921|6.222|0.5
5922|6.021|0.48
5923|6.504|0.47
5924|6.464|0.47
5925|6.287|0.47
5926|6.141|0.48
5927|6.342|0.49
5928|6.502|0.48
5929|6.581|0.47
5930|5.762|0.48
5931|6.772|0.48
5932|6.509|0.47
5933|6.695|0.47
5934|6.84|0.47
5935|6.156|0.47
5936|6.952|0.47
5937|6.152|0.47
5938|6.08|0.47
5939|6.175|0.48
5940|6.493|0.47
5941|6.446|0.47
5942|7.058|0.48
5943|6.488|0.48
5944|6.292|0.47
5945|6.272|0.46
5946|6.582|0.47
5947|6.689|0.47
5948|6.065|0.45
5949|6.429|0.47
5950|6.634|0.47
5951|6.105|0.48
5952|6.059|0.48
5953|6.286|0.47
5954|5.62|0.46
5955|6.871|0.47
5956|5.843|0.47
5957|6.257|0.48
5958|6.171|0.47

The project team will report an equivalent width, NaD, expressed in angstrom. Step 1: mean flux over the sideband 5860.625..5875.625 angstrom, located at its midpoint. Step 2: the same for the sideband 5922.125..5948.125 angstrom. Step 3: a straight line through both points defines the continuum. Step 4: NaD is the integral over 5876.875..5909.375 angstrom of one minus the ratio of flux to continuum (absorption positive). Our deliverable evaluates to 3.2 angstrom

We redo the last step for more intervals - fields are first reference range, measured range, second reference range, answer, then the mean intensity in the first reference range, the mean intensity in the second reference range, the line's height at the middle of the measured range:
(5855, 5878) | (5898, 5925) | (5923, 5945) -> 1.17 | 6.54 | 6.44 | 6.47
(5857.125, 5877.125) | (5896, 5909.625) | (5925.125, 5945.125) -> 0.96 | 6.56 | 6.44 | 6.5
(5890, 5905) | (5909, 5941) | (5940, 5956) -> -1.32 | 5.77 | 6.38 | 6.1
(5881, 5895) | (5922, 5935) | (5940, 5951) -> -0.39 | 5.66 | 6.48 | 6.24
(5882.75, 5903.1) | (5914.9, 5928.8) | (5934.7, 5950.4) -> -0.49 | 5.7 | 6.44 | 6.13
